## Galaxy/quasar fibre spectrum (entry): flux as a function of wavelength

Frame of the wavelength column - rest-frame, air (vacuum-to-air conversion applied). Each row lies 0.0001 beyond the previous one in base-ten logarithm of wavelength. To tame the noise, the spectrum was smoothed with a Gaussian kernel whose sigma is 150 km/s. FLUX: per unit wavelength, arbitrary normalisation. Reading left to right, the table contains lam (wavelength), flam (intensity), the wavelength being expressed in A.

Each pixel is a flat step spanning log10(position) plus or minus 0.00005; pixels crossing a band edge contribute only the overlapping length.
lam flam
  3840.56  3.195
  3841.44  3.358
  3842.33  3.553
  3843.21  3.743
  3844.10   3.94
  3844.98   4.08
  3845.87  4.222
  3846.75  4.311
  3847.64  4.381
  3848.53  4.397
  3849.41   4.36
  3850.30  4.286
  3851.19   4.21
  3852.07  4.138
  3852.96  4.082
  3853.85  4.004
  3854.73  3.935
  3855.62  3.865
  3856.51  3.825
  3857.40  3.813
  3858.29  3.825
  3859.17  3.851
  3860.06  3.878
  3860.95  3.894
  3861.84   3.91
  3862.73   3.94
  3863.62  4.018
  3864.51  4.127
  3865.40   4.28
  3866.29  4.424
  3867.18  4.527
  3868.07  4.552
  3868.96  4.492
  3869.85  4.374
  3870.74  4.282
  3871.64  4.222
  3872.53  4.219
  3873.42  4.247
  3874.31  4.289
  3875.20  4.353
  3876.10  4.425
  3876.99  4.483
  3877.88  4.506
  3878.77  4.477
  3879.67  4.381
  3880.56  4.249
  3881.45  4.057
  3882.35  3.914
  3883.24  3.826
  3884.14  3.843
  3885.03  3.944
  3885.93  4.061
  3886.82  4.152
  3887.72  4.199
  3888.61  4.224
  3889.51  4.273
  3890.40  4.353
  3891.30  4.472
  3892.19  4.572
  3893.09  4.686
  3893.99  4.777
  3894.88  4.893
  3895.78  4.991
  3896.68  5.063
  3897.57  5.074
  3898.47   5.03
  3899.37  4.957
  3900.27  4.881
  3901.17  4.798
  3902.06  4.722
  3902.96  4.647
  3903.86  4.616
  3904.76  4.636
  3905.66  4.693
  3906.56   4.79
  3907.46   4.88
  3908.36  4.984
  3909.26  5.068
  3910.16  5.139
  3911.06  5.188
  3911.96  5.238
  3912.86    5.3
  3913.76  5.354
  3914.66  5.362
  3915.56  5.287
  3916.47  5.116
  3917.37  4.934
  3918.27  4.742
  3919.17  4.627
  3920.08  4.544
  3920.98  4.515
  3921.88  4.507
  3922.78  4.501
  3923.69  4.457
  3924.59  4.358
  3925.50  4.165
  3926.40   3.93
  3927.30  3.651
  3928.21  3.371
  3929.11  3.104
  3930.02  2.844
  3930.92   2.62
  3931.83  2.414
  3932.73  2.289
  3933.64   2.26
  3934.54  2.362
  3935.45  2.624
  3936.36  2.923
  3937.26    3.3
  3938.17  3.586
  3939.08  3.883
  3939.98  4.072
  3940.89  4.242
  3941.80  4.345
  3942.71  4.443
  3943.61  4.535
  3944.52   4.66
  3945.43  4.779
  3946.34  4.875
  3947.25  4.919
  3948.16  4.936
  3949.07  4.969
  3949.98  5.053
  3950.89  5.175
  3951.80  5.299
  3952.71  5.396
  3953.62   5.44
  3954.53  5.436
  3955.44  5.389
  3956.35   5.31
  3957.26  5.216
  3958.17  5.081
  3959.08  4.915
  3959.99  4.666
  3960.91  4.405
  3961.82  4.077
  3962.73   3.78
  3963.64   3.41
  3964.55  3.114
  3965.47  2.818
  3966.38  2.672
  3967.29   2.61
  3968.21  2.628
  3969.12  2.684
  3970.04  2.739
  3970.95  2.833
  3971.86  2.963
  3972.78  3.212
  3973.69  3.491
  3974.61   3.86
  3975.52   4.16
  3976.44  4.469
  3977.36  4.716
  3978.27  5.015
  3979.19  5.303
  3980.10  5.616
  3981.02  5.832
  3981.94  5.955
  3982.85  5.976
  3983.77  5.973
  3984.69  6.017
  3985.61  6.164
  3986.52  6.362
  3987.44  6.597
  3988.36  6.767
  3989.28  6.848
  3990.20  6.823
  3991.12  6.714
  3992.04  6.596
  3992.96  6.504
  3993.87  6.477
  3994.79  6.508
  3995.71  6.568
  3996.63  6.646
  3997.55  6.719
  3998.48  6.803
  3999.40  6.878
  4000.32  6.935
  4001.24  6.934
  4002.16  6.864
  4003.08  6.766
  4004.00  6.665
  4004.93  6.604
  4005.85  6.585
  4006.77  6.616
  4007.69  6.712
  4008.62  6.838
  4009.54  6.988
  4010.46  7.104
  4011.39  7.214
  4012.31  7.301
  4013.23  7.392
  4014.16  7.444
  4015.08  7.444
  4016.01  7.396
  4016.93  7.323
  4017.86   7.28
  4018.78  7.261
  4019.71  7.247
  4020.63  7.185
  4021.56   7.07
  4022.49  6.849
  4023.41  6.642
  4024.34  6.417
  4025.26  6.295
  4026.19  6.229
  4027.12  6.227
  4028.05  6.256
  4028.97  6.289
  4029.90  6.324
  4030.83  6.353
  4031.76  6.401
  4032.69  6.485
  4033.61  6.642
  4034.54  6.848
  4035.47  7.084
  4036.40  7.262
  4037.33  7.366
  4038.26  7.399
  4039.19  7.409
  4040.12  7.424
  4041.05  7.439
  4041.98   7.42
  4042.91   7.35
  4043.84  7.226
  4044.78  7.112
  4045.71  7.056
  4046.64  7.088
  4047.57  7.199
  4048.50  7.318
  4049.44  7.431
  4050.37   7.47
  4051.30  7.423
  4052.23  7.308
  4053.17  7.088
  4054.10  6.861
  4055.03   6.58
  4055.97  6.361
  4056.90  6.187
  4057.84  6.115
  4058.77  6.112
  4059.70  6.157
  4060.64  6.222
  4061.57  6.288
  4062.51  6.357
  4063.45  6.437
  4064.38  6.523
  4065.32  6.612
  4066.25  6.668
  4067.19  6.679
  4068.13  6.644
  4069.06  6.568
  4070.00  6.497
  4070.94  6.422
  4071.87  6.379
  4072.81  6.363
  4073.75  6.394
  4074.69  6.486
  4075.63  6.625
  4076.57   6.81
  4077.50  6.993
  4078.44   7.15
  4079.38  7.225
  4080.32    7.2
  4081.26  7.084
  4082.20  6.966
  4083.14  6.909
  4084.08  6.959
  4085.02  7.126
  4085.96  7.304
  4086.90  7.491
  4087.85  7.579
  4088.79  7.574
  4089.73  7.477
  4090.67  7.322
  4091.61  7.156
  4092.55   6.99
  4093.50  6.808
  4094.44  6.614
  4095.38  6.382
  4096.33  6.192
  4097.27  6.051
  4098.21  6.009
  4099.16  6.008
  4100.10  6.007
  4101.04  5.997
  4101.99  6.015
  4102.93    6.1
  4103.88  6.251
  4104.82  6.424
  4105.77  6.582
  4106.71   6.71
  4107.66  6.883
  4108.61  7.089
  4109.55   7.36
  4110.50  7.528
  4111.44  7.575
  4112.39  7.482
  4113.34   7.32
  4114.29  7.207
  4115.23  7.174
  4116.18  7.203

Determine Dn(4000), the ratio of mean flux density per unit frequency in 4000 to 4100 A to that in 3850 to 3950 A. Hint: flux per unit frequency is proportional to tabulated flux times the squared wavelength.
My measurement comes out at 1.72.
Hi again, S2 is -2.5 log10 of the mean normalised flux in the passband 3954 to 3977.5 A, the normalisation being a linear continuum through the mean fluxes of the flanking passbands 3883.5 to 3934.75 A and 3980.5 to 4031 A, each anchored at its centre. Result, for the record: 0.43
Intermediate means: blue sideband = 4.4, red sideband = 6.71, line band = 3.86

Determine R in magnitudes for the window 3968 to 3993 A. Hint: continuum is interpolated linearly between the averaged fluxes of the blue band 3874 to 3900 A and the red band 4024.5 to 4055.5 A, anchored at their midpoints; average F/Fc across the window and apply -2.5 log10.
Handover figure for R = 0.18 mag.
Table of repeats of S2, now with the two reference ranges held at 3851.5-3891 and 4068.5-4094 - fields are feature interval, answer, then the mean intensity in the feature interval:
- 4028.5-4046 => -0.101 mag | 6.99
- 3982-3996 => -0.129 mag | 6.45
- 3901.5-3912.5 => -0.058 mag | 4.89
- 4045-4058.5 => -0.063 mag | 6.96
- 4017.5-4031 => -0.080 mag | 6.66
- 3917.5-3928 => 0.114 mag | 4.36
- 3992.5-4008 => -0.142 mag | 6.7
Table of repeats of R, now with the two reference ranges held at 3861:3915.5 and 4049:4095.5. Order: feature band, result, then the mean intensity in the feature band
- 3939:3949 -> 0.150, 4.56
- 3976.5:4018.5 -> -0.119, 6.58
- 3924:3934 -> 0.490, 3.21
